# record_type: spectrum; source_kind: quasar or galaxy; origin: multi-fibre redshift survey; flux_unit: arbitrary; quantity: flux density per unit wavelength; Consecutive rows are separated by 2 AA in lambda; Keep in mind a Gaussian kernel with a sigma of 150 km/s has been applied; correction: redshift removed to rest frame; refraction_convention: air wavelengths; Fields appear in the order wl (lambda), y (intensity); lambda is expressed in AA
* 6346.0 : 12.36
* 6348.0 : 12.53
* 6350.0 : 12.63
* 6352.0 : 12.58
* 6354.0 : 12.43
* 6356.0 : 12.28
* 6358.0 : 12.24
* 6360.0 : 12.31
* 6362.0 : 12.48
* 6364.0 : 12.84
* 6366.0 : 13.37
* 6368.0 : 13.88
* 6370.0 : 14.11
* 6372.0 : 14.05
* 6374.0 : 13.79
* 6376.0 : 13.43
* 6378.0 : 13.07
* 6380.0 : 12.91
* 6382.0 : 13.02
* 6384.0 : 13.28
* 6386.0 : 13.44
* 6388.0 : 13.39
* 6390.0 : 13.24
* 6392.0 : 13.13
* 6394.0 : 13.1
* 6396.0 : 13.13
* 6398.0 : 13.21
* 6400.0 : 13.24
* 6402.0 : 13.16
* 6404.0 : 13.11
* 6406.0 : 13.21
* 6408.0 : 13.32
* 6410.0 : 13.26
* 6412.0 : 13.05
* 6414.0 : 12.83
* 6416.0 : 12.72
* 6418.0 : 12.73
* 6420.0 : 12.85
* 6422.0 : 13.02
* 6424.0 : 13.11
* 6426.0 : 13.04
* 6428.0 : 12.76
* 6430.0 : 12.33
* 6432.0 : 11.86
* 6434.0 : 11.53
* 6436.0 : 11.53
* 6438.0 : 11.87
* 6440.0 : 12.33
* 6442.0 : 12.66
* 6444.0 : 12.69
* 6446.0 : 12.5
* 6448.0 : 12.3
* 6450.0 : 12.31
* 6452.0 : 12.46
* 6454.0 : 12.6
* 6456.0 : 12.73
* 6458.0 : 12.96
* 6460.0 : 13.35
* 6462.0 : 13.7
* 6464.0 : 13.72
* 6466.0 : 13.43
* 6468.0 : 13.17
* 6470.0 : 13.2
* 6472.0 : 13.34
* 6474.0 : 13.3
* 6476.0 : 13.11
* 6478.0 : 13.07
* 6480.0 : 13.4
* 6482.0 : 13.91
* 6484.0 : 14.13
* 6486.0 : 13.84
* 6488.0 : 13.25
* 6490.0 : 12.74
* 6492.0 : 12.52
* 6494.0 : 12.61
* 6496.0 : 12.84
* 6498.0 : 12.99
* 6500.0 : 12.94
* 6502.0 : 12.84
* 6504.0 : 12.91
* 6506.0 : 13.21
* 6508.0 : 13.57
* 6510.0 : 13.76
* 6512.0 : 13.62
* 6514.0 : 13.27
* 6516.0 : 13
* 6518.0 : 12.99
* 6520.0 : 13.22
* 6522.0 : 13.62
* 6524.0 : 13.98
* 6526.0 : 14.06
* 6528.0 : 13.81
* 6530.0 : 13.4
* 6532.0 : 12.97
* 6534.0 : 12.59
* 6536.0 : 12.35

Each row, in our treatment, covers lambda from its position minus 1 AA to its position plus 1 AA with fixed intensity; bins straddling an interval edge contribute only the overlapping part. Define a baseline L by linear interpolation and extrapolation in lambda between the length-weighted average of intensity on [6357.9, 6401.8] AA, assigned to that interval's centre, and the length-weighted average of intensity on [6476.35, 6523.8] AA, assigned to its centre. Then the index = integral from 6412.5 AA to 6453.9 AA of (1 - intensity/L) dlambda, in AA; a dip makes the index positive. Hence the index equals 2.36 AA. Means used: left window 13.2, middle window 12.5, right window 13.2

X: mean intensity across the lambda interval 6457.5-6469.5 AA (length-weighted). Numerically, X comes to 13.4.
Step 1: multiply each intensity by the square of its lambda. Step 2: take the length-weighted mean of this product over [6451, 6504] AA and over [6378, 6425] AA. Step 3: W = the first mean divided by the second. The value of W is 1.0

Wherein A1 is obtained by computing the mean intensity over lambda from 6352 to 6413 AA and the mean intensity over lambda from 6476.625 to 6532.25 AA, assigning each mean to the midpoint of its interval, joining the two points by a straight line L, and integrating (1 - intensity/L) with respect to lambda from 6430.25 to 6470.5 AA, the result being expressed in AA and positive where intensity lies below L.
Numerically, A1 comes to 1.8 AA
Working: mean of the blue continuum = 13.1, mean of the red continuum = 13.3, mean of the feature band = 12.6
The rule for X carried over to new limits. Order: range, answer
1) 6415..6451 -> 12.5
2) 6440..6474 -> 12.9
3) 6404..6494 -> 12.9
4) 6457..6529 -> 13.3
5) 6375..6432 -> 13.1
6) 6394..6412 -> 13.2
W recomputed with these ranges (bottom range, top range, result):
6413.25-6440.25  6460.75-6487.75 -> 1.10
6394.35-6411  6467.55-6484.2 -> 1.04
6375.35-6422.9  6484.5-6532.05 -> 1.05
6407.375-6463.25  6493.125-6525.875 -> 1.07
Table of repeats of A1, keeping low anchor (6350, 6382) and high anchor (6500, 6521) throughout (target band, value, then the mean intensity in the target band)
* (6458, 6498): -0.3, 13.3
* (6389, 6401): -0.1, 13.2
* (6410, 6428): 0.2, 12.9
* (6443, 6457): 0.7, 12.5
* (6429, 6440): 1.1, 11.9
